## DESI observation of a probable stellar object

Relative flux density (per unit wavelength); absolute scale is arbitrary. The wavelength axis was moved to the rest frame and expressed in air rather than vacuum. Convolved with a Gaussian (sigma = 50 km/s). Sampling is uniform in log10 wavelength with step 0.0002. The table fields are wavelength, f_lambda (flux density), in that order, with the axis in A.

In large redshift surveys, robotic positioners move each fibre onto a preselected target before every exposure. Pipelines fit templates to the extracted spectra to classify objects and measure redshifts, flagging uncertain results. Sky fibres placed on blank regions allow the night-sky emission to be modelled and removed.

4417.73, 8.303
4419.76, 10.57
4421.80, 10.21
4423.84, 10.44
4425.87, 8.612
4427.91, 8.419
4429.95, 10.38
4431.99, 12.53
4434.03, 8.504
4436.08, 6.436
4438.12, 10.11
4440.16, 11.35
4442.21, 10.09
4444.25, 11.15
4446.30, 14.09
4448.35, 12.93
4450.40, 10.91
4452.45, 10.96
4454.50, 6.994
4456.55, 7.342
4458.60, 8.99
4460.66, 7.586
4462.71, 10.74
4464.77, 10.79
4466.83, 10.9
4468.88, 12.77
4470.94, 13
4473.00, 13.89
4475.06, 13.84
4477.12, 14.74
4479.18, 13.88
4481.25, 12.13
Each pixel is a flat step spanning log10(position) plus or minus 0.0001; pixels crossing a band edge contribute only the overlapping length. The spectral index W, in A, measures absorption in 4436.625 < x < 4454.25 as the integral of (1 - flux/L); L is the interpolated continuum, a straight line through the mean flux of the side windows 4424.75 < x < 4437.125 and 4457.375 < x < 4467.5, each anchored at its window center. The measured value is -3.2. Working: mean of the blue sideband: 9.16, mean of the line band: 11.1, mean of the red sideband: 9.71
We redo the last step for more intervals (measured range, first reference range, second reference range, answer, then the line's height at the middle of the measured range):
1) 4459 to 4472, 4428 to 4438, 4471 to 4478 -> 2.2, 13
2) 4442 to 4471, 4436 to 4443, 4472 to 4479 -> 3.0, 11.9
